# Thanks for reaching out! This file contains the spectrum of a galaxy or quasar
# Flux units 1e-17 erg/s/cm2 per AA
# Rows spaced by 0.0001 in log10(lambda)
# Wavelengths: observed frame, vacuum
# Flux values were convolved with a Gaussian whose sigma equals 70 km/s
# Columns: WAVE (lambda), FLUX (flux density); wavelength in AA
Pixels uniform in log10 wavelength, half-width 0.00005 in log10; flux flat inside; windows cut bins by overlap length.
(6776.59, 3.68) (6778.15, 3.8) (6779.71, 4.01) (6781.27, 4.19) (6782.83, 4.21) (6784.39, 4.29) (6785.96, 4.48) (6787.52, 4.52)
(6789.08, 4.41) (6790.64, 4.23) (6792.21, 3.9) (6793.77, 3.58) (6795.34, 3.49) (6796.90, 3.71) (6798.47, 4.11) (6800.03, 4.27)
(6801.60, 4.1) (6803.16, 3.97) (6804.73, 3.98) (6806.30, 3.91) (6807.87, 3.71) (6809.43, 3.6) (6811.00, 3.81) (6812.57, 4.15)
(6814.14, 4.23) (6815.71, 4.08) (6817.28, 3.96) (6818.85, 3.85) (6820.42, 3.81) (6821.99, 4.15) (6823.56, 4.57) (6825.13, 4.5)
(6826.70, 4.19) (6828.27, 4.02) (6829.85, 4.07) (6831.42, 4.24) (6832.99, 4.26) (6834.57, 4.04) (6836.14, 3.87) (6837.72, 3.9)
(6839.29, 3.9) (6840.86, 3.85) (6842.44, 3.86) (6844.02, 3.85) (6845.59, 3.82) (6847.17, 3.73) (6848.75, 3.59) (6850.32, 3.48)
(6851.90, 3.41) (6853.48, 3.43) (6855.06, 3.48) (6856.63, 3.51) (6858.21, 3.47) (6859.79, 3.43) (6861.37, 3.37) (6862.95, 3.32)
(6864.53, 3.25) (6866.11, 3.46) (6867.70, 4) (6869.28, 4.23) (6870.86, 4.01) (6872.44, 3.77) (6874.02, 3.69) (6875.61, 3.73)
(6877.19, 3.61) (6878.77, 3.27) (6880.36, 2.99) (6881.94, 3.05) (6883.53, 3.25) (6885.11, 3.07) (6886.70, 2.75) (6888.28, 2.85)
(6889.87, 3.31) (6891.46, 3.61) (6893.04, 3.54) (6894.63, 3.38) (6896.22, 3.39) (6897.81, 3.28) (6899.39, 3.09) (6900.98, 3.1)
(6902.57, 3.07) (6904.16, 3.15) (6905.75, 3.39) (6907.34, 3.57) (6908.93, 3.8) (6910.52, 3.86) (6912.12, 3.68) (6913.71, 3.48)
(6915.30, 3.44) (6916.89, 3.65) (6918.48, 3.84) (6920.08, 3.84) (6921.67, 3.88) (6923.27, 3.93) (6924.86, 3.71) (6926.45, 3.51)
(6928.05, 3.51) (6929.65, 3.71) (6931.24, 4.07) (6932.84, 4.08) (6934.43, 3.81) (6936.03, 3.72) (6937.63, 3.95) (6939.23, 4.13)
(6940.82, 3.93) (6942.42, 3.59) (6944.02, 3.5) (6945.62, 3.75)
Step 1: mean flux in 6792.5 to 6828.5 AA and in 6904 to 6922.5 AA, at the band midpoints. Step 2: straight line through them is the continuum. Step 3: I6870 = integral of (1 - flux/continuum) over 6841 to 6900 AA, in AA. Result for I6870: 4.9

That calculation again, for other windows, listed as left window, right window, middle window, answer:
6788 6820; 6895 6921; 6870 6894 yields 1.53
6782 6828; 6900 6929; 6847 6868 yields 1.93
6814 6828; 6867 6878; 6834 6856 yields 1.59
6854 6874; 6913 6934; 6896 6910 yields 1.42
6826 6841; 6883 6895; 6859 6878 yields -0.76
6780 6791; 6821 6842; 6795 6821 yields 1.77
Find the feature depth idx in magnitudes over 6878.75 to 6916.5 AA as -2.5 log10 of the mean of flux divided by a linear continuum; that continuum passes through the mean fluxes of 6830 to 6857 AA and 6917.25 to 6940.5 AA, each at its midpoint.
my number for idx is 0.154 mag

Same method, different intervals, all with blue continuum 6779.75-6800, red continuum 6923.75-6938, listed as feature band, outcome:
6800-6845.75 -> 0.00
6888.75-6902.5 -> 0.17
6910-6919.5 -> 0.05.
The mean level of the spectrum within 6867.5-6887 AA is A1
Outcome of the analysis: 3.5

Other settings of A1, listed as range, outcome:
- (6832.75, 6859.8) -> 3.71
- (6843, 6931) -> 3.51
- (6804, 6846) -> 4.01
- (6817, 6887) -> 3.72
